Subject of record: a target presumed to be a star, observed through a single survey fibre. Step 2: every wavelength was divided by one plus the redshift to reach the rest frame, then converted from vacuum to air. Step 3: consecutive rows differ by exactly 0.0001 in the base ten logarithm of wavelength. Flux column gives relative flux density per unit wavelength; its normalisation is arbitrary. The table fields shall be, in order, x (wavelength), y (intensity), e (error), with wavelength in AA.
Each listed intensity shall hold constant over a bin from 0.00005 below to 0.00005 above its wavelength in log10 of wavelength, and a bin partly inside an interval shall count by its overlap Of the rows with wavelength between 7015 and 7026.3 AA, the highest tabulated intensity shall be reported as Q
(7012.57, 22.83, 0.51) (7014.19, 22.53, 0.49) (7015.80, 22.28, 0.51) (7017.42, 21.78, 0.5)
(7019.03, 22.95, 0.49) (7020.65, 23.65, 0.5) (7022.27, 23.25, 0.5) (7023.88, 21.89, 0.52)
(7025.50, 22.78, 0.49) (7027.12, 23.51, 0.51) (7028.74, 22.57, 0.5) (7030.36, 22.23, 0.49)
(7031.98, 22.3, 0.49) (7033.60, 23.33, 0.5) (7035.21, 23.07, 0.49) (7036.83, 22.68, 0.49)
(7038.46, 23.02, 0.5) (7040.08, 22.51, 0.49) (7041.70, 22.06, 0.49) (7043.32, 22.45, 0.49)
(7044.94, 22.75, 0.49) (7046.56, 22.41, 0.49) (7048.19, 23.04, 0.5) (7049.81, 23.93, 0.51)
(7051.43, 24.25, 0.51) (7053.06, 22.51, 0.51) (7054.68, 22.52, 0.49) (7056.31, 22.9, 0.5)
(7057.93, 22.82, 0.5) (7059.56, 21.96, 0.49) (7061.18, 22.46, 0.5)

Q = 23.65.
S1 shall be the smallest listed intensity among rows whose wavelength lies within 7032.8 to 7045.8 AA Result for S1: 22.06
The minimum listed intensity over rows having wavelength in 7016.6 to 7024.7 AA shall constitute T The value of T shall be 21.78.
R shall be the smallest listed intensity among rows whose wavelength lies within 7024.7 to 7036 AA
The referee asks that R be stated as 22.23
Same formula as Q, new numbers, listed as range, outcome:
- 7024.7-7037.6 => 23.51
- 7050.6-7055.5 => 24.25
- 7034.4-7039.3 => 23.07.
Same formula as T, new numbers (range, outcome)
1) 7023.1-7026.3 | 21.89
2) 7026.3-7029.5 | 22.57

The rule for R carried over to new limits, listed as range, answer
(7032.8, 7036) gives 23.07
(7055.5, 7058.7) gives 22.82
